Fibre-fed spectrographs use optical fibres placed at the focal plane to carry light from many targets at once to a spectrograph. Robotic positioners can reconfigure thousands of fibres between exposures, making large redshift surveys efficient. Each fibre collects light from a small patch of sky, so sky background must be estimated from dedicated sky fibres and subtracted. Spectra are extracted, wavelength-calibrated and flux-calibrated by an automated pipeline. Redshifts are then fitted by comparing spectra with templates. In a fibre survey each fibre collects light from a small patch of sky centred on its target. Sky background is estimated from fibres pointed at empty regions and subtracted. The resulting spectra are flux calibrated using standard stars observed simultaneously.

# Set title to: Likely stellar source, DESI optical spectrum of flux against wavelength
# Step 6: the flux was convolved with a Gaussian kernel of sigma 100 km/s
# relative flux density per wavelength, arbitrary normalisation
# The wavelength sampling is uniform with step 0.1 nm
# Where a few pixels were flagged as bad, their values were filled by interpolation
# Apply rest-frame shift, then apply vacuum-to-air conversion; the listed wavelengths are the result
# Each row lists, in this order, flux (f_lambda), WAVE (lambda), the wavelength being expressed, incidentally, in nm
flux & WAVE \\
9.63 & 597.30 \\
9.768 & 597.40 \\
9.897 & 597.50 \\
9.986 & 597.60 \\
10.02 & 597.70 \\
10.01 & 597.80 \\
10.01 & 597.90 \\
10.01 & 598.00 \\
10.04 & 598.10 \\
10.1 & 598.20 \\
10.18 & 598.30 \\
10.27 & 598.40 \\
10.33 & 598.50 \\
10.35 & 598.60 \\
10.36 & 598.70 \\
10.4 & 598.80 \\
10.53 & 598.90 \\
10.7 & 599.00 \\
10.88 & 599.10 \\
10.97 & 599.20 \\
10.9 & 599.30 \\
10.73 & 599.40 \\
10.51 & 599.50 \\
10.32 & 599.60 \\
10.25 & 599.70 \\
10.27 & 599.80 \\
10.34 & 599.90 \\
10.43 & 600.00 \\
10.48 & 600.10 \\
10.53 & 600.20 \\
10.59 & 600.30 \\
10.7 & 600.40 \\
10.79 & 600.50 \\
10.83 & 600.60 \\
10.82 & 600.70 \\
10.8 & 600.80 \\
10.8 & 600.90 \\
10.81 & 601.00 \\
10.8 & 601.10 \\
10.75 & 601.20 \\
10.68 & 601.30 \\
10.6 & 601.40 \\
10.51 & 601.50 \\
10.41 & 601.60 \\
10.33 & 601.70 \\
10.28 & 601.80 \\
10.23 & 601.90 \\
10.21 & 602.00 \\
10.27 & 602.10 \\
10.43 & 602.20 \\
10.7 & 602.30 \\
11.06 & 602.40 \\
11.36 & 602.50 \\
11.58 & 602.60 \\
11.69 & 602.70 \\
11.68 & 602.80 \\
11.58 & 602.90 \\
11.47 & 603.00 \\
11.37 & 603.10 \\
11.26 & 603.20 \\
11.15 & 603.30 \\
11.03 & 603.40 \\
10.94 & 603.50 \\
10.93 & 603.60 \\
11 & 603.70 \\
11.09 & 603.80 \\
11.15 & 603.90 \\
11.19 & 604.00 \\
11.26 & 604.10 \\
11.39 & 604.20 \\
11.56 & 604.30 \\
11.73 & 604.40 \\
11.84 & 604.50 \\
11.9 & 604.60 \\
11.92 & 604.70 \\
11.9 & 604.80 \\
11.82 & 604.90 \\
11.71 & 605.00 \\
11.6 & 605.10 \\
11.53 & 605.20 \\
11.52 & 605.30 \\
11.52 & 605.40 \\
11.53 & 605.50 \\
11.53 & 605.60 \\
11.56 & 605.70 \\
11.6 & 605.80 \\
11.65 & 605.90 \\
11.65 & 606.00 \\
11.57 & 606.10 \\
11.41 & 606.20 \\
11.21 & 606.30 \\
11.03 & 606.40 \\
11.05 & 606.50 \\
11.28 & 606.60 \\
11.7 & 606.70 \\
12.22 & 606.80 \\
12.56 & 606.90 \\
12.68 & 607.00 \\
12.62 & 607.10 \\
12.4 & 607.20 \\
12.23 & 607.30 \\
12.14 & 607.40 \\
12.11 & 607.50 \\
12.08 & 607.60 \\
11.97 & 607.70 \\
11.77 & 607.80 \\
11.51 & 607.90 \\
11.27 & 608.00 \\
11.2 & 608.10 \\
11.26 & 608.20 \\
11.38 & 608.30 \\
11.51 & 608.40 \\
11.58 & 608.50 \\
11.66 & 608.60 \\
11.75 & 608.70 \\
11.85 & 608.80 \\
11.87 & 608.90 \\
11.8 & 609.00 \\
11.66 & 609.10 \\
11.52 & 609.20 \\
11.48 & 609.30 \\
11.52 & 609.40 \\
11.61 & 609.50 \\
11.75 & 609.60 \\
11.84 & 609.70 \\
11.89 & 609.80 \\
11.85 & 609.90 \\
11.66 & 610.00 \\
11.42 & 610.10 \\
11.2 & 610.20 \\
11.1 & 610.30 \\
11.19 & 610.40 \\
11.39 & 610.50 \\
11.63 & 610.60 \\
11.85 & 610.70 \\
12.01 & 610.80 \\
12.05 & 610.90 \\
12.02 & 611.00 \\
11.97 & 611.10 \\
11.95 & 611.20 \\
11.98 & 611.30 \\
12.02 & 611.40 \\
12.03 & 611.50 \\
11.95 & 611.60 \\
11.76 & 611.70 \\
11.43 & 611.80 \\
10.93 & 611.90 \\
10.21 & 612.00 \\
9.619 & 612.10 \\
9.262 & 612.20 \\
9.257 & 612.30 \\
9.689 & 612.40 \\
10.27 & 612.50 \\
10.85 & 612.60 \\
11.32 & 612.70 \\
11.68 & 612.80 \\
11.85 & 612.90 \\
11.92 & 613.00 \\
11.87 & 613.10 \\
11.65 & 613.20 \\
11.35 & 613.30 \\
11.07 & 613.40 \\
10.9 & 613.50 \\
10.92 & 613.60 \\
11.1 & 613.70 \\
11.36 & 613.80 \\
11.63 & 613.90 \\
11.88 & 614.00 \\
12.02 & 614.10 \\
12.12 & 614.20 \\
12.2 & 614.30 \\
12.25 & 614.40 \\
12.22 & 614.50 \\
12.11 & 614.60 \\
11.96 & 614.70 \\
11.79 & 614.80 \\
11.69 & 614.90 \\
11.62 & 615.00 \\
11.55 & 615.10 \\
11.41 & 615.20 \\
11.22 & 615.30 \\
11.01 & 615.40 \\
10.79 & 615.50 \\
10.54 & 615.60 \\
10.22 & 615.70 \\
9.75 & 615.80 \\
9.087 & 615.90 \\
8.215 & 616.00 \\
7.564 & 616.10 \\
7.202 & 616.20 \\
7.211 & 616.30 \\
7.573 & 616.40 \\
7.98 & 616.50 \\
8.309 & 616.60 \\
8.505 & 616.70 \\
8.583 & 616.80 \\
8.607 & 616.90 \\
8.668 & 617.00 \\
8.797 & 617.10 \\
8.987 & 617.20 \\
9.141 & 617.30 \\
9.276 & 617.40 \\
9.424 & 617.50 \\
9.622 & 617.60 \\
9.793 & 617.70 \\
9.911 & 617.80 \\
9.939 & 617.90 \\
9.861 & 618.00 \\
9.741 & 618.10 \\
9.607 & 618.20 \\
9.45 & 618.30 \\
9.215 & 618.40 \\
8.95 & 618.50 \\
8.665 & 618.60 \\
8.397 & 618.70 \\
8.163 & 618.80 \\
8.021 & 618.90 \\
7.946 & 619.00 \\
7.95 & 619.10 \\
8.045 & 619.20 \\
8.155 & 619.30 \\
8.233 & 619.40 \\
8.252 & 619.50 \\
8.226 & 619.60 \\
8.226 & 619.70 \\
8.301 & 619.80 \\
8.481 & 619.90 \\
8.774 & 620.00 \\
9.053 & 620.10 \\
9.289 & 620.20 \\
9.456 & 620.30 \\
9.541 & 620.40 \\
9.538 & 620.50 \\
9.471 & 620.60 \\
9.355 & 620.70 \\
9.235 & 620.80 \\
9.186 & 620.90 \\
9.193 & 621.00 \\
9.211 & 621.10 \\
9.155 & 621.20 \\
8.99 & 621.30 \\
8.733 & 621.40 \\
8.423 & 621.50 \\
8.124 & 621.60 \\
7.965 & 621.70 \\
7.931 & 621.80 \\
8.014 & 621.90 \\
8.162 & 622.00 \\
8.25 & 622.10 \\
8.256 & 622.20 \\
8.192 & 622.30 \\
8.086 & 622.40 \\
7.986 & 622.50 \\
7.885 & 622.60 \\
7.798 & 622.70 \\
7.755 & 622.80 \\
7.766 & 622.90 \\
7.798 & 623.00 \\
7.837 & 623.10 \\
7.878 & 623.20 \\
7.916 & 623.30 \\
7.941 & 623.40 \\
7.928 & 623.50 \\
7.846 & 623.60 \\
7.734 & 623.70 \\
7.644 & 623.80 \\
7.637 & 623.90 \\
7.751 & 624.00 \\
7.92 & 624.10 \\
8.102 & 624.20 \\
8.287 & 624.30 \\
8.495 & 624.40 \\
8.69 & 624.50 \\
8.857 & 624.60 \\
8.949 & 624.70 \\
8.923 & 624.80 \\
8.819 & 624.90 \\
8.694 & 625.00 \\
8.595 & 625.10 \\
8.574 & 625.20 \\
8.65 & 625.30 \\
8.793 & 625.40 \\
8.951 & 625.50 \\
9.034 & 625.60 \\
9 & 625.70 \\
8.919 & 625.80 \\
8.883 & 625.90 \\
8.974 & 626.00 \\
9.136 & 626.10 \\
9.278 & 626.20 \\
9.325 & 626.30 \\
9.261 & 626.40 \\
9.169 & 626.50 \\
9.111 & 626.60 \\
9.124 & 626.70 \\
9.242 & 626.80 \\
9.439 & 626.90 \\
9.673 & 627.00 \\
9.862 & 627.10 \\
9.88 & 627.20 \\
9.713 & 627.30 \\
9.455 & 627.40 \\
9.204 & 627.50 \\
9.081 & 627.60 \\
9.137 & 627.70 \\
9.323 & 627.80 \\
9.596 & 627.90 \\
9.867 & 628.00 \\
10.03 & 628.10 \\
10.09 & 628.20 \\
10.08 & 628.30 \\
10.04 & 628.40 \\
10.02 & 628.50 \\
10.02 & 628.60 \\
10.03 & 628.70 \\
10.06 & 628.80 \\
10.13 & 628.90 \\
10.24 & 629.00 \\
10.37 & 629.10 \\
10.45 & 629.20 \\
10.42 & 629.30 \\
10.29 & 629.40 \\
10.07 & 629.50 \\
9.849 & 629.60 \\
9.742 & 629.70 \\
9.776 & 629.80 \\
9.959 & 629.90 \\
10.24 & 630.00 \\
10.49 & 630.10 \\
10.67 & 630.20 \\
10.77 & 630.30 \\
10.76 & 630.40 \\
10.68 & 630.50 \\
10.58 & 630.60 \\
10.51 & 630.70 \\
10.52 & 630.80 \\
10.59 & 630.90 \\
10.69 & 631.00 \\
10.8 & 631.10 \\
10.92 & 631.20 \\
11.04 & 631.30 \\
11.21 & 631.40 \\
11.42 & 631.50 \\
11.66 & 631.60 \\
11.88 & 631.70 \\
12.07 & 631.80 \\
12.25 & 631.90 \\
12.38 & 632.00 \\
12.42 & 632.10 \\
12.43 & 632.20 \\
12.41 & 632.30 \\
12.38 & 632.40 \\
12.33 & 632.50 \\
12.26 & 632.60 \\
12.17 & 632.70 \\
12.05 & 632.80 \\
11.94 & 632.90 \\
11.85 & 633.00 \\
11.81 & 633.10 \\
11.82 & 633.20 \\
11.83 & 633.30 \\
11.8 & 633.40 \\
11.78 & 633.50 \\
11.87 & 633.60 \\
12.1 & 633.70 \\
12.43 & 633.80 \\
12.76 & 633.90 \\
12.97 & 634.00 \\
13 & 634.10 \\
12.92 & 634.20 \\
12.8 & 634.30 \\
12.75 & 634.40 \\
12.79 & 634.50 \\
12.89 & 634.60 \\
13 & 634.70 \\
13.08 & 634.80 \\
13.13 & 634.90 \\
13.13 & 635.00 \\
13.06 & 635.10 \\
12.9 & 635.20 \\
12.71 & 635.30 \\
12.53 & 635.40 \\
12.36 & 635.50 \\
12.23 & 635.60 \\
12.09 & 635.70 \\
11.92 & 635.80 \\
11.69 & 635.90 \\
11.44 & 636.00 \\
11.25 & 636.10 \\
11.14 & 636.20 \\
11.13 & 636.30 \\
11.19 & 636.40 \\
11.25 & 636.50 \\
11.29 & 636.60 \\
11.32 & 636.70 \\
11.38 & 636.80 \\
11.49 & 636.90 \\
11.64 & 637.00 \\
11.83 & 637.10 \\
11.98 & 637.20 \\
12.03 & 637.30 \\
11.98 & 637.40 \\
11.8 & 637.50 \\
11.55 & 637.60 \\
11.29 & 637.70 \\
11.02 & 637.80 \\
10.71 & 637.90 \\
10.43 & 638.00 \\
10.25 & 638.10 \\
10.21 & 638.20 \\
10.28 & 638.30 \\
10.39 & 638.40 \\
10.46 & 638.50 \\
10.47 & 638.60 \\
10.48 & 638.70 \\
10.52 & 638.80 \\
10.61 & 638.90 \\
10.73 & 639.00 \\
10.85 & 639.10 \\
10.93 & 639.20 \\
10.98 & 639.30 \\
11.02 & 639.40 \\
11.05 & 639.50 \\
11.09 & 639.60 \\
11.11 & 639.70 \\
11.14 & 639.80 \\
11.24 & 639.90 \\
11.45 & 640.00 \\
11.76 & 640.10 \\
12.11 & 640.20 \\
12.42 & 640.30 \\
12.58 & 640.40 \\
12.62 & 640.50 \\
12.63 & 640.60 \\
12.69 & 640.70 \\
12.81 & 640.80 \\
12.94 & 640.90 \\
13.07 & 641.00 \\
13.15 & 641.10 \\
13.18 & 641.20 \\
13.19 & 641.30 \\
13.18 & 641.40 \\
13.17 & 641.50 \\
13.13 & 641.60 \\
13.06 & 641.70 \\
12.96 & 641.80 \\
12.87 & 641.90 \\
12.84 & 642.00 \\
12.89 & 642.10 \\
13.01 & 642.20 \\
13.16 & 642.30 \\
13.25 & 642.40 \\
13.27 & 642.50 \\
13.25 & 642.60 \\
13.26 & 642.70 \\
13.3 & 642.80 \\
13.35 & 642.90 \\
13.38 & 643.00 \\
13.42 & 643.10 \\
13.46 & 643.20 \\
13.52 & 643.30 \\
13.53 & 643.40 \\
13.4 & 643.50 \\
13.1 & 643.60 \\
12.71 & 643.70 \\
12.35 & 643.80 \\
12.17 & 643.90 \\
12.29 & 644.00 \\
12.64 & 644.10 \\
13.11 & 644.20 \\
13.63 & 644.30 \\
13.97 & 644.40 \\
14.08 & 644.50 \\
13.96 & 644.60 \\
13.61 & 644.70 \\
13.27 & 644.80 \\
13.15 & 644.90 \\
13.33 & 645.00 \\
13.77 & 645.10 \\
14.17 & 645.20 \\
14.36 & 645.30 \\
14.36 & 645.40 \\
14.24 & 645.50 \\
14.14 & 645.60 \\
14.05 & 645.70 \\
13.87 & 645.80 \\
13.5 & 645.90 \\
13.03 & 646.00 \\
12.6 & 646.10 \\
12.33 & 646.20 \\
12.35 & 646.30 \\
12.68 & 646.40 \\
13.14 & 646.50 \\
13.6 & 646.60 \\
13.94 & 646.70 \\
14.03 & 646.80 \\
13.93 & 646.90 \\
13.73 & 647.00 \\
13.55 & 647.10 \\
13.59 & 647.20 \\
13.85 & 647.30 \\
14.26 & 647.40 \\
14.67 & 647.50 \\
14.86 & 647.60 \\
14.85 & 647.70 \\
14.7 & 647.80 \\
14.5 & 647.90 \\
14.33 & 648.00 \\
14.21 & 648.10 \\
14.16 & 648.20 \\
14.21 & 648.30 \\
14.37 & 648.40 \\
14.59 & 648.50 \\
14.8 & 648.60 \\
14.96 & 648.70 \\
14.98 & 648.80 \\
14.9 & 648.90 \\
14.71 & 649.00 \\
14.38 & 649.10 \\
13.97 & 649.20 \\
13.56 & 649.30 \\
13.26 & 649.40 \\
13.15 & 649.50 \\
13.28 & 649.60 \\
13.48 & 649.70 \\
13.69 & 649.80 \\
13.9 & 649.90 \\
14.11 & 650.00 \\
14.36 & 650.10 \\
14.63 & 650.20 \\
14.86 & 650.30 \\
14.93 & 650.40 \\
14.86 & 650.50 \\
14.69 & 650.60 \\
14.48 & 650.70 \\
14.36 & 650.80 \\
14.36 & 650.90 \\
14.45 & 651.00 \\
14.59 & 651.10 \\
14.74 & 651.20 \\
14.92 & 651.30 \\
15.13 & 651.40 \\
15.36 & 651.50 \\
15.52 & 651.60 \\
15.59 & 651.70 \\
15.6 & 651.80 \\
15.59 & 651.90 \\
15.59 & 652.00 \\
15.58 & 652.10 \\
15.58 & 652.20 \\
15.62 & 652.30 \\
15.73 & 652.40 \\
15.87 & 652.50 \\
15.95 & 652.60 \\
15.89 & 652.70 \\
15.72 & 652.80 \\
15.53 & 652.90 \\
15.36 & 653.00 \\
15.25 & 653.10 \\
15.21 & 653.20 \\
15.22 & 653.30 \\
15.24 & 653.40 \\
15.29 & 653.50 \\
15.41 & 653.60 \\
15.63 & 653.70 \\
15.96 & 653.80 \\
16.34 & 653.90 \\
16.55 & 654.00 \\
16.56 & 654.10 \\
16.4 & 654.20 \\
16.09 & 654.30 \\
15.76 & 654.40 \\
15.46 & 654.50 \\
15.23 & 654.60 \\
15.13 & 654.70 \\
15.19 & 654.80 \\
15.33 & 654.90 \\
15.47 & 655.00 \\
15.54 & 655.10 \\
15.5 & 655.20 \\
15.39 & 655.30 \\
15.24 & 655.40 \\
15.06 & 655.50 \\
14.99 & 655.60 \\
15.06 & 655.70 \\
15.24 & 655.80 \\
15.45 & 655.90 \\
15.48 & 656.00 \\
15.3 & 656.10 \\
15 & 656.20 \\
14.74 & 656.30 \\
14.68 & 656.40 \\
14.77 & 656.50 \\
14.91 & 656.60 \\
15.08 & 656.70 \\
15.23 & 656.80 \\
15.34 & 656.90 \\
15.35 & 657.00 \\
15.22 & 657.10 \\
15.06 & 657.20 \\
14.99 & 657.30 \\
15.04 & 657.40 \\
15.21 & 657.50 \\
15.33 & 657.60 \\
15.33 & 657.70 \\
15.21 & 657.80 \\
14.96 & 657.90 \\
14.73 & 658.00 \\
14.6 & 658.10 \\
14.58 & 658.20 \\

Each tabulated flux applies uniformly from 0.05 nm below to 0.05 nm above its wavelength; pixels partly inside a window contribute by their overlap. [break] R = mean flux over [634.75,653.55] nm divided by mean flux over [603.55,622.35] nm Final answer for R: 1.26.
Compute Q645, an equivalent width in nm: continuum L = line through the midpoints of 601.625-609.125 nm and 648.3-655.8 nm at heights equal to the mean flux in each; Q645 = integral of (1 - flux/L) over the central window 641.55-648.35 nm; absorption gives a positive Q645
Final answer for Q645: 0.47 nm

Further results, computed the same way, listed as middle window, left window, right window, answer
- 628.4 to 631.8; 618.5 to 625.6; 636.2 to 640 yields -0.270 nm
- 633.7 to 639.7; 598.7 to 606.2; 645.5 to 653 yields 0.814 nm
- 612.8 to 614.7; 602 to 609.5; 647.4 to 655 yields 0.070 nm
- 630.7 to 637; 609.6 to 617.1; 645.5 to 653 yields 0.435 nm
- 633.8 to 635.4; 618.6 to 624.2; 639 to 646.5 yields -0.252 nm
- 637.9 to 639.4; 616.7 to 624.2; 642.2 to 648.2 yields 0.206 nm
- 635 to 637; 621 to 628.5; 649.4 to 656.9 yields -0.102 nm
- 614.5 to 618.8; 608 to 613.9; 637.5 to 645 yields 0.735 nm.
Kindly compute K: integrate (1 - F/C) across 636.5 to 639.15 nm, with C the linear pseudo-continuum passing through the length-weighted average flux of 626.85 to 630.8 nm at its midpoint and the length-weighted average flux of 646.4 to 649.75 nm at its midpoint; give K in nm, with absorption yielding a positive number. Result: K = 0.20 nm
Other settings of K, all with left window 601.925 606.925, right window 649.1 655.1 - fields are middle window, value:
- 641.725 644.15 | 0.223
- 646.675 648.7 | 0.065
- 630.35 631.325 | 0.199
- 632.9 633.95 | 0.126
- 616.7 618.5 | 0.452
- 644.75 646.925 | 0.159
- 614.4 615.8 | 0.097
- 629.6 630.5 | 0.207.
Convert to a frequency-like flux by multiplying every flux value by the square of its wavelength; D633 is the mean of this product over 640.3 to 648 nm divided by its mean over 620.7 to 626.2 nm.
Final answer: 1.70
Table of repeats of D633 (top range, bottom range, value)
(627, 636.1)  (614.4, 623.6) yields 1.30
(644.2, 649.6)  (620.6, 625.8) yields 1.79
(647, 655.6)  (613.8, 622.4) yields 1.77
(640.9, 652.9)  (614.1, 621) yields 1.62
